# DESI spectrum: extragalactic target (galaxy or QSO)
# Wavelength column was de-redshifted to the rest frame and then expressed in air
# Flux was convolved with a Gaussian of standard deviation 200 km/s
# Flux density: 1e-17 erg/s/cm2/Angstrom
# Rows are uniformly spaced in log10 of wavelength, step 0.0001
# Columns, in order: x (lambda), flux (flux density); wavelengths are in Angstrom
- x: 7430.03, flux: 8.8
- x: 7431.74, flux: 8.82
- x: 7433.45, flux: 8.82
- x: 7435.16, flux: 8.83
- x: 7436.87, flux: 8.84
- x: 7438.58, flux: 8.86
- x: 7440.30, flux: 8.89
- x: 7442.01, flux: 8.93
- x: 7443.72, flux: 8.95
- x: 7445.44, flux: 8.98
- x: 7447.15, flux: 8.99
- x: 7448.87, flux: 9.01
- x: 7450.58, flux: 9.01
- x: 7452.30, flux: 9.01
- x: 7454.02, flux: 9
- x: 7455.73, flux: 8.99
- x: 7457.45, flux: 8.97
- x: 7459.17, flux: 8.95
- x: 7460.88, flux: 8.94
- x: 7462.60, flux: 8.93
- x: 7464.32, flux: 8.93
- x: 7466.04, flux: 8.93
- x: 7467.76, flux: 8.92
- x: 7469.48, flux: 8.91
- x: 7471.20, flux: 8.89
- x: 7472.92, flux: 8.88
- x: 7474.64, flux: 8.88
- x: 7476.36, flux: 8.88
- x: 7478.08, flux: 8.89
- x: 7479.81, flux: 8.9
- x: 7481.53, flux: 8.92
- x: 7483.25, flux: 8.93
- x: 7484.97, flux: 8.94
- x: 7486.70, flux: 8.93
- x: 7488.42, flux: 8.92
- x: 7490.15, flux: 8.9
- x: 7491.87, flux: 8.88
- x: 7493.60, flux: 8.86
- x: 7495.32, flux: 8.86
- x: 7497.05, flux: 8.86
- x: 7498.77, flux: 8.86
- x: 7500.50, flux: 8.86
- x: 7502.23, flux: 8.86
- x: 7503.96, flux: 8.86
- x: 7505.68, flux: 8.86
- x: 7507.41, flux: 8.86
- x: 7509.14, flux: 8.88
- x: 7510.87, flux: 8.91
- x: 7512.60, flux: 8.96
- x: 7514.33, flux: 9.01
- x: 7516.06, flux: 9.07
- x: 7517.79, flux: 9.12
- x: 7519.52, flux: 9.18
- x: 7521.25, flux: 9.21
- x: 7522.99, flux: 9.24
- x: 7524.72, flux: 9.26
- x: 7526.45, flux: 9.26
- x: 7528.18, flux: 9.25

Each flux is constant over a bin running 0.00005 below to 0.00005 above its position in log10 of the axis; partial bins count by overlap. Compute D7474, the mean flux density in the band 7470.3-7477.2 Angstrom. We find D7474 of 8.89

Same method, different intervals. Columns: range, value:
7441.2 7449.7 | 8.97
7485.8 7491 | 8.9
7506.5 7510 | 8.86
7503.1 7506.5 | 8.88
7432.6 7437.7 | 8.84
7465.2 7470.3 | 8.92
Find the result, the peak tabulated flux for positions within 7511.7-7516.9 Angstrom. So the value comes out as 9.07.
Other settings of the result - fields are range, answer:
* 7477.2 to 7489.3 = 8.94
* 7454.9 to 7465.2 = 8.99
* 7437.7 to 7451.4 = 9.01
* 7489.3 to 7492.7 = 8.9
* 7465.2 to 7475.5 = 8.93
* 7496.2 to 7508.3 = 8.86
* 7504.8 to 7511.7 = 8.91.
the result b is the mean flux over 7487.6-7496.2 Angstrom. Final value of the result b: 8.88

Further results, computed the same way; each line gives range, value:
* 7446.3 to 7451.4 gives 9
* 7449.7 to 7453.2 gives 9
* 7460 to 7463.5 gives 8.95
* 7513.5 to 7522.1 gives 9.12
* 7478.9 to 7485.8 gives 8.92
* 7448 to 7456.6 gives 9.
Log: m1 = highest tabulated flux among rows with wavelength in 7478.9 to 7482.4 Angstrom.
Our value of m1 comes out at 8.92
